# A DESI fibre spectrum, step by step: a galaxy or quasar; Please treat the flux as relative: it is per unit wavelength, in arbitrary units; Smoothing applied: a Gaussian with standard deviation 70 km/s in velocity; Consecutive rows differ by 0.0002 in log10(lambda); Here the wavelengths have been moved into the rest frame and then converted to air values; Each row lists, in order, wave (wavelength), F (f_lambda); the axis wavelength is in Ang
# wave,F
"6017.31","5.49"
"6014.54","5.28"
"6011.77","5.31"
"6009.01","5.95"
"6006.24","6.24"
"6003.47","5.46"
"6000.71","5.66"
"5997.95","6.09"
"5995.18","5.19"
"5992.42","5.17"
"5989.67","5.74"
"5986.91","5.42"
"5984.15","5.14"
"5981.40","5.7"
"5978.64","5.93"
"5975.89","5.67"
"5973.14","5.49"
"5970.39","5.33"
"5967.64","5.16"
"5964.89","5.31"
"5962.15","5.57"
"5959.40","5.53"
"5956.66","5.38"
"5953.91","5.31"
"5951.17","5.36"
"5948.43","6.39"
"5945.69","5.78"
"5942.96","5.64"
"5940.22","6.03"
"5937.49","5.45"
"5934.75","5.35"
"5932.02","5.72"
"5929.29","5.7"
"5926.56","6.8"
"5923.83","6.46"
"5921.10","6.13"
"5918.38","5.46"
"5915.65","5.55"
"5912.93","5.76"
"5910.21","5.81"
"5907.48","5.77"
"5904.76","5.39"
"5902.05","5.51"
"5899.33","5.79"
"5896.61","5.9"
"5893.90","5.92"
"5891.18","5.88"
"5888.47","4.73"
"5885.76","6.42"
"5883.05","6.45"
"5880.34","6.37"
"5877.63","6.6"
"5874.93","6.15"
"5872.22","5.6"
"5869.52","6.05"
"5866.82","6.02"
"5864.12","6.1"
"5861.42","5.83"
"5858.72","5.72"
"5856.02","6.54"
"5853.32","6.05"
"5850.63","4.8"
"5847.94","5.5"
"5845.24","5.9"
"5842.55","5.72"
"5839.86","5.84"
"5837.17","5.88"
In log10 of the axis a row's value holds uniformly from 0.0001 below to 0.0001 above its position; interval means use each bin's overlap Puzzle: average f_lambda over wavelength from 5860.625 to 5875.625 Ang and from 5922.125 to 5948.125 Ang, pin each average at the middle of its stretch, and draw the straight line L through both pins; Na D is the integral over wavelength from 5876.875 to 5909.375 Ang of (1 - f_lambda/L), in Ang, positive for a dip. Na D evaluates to 0.3 Ang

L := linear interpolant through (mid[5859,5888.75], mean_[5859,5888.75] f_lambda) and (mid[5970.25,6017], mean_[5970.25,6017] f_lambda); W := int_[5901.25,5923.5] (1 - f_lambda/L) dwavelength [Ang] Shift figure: 0.7 Ang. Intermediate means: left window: 6.07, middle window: 5.71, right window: 5.58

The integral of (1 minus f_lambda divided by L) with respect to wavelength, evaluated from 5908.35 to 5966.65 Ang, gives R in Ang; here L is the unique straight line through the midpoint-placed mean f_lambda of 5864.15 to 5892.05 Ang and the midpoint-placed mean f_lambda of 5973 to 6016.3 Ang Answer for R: 0.8 Ang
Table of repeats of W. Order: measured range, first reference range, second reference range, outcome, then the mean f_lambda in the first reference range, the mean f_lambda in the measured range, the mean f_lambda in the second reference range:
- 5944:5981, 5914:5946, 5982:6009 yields 1.0 Ang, 5.84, 5.56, 5.59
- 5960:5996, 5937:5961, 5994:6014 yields 1.4 Ang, 5.66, 5.45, 5.69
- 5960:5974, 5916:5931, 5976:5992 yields 0.8 Ang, 6.06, 5.38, 5.57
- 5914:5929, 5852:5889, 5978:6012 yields -0.4 Ang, 6.07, 6.05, 5.62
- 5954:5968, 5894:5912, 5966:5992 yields 0.4 Ang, 5.71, 5.4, 5.5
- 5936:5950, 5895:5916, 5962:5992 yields -0.7 Ang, 5.7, 5.85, 5.48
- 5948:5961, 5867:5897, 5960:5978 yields 0.0 Ang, 6.01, 5.53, 5.45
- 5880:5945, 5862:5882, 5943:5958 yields 0.6 Ang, 6.12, 5.82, 5.64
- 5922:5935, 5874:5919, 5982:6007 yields -0.7 Ang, 5.85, 6.07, 5.56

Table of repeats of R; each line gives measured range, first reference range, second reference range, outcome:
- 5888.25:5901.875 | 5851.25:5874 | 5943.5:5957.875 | 0.3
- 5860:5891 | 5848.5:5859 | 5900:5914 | -1.6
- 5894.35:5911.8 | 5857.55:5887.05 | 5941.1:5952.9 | 0.8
